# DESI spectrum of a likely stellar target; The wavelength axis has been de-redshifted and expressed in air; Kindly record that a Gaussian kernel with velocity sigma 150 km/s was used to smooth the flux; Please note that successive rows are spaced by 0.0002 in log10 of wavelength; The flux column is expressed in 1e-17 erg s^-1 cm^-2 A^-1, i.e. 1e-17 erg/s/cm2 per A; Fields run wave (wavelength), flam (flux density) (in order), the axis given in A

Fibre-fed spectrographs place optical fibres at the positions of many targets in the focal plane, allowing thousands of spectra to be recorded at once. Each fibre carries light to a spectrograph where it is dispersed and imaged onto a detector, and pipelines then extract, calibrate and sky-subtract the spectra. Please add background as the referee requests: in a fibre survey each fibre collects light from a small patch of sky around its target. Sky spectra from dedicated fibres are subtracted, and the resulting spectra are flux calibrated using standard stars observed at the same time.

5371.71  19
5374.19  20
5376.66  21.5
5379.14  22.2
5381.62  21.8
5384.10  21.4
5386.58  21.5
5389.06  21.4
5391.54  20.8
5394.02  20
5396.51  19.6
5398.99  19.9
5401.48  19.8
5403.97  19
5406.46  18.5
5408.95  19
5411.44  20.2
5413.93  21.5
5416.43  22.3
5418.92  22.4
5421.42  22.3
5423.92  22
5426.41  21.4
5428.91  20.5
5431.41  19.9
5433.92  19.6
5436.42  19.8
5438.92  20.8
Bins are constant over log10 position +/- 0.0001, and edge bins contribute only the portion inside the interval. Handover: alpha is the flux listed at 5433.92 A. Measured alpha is 19.6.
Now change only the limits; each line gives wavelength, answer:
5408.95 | 19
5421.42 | 22.3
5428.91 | 20.5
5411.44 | 20.2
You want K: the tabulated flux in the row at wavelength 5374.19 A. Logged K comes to 20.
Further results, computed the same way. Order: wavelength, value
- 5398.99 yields 19.9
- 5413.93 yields 21.5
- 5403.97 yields 19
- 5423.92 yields 22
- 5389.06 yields 21.4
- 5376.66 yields 21.5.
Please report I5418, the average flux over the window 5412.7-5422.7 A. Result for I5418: 22.1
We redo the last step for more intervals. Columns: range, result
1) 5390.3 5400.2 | 20.1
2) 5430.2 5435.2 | 19.7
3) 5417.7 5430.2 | 21.7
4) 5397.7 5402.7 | 19.9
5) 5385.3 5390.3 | 21.5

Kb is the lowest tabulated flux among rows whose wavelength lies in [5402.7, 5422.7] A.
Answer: 18.5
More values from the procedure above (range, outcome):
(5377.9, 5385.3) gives 21.4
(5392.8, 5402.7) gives 19.6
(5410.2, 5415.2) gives 20.2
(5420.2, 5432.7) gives 19.9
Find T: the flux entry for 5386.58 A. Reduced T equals 21.5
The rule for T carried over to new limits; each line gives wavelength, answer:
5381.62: 21.8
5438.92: 20.8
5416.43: 22.3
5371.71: 19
